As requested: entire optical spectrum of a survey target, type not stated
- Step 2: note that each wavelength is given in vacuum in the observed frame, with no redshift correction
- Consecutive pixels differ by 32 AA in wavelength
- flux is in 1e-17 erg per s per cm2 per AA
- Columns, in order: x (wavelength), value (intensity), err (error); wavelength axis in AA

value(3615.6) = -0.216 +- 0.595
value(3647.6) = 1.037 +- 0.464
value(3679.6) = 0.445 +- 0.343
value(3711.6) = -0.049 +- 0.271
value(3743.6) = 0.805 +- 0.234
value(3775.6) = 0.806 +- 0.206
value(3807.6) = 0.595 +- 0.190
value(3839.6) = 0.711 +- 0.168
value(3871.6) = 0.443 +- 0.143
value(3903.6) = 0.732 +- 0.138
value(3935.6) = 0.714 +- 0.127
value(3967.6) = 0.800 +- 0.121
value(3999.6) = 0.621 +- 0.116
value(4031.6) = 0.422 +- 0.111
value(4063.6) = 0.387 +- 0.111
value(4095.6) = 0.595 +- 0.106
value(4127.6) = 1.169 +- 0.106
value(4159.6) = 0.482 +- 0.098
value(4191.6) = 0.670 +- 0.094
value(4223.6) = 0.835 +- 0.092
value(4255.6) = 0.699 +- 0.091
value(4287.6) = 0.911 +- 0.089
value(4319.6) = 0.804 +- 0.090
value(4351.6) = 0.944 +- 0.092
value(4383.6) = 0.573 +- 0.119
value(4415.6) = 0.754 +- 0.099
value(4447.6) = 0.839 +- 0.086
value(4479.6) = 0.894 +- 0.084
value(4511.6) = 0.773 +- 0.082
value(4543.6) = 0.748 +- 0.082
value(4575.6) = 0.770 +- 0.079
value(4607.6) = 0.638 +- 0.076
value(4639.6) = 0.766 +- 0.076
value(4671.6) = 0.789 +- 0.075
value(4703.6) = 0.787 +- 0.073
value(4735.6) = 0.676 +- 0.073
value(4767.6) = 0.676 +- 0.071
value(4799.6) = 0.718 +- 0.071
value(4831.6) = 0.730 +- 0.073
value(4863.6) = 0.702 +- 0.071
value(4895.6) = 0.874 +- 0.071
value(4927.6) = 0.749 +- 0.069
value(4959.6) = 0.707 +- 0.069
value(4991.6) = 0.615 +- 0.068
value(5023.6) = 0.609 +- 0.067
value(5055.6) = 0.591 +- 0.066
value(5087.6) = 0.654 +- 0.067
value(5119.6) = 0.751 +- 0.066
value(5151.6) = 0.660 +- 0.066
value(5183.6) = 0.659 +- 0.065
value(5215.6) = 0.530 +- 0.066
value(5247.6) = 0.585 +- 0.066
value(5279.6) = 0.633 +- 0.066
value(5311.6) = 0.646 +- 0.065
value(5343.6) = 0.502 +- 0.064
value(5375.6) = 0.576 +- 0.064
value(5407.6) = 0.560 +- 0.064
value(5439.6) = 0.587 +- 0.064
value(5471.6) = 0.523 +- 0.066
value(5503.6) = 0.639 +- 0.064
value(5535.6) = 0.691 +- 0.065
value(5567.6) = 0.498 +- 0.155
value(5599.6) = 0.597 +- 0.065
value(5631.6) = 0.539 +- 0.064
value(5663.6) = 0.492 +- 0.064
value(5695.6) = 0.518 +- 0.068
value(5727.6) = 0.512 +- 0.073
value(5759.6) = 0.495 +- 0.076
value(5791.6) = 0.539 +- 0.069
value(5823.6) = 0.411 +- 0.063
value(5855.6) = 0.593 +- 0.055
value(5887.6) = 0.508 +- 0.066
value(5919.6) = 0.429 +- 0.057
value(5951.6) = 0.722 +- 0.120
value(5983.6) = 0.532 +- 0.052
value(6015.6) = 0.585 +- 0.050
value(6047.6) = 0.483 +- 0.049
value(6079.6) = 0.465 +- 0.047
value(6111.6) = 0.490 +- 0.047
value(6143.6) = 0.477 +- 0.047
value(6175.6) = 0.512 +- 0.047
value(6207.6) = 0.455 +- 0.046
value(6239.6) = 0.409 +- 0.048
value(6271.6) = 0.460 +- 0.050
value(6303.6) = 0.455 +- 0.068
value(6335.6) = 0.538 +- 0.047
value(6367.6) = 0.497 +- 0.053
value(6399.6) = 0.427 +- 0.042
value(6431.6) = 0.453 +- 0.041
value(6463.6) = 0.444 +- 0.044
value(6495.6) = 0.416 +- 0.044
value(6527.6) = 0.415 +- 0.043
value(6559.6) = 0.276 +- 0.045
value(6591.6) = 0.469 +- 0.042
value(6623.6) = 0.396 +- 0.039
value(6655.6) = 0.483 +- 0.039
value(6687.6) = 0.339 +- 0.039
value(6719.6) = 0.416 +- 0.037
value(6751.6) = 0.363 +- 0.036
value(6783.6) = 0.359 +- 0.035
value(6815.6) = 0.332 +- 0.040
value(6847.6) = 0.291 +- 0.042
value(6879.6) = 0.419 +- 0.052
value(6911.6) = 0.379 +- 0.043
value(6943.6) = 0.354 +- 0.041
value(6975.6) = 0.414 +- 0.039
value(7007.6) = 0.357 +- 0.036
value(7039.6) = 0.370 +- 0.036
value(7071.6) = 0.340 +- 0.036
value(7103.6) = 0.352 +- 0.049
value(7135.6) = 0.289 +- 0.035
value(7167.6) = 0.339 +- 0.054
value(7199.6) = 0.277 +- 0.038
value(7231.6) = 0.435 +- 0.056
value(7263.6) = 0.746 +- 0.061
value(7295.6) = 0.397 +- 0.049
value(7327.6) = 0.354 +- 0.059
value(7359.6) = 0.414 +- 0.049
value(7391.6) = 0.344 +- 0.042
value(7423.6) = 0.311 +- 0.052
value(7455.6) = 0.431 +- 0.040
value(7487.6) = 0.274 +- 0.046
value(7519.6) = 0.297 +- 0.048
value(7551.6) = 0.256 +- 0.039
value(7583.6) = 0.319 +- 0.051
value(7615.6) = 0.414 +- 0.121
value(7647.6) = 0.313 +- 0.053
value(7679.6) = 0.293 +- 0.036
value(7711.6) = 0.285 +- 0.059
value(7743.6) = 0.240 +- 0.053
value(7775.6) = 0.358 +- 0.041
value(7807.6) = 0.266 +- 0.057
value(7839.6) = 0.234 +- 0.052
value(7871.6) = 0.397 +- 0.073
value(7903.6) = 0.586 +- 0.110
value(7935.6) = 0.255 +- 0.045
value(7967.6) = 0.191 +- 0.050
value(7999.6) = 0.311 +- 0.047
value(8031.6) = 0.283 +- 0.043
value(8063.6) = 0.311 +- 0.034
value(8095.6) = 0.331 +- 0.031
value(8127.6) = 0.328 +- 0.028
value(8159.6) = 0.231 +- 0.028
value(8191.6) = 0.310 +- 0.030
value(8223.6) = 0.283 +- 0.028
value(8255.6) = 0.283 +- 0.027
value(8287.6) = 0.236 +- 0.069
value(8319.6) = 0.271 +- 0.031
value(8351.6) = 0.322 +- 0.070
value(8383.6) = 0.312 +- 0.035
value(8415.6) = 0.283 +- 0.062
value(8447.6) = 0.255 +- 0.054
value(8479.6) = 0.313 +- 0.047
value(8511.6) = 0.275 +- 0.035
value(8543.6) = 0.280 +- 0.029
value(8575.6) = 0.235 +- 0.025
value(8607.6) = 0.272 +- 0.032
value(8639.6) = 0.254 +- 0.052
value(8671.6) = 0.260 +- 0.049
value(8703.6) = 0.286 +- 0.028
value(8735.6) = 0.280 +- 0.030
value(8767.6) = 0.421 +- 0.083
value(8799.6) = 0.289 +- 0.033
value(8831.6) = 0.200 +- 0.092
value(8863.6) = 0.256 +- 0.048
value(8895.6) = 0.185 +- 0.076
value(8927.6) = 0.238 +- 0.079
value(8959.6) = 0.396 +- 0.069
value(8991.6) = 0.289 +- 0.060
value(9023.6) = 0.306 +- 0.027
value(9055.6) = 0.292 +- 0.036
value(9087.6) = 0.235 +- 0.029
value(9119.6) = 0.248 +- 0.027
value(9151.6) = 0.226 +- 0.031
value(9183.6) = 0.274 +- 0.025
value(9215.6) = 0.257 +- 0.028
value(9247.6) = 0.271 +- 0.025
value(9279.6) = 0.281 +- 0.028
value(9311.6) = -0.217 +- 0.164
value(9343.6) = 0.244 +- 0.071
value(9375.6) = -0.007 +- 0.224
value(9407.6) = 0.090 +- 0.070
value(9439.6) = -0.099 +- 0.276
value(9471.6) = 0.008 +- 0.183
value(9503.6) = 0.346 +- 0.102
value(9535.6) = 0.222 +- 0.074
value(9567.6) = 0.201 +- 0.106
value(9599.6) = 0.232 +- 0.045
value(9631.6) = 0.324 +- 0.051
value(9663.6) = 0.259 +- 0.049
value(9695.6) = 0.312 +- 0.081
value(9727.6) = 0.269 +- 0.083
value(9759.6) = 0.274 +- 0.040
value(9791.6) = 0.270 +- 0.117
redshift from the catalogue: 0.11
